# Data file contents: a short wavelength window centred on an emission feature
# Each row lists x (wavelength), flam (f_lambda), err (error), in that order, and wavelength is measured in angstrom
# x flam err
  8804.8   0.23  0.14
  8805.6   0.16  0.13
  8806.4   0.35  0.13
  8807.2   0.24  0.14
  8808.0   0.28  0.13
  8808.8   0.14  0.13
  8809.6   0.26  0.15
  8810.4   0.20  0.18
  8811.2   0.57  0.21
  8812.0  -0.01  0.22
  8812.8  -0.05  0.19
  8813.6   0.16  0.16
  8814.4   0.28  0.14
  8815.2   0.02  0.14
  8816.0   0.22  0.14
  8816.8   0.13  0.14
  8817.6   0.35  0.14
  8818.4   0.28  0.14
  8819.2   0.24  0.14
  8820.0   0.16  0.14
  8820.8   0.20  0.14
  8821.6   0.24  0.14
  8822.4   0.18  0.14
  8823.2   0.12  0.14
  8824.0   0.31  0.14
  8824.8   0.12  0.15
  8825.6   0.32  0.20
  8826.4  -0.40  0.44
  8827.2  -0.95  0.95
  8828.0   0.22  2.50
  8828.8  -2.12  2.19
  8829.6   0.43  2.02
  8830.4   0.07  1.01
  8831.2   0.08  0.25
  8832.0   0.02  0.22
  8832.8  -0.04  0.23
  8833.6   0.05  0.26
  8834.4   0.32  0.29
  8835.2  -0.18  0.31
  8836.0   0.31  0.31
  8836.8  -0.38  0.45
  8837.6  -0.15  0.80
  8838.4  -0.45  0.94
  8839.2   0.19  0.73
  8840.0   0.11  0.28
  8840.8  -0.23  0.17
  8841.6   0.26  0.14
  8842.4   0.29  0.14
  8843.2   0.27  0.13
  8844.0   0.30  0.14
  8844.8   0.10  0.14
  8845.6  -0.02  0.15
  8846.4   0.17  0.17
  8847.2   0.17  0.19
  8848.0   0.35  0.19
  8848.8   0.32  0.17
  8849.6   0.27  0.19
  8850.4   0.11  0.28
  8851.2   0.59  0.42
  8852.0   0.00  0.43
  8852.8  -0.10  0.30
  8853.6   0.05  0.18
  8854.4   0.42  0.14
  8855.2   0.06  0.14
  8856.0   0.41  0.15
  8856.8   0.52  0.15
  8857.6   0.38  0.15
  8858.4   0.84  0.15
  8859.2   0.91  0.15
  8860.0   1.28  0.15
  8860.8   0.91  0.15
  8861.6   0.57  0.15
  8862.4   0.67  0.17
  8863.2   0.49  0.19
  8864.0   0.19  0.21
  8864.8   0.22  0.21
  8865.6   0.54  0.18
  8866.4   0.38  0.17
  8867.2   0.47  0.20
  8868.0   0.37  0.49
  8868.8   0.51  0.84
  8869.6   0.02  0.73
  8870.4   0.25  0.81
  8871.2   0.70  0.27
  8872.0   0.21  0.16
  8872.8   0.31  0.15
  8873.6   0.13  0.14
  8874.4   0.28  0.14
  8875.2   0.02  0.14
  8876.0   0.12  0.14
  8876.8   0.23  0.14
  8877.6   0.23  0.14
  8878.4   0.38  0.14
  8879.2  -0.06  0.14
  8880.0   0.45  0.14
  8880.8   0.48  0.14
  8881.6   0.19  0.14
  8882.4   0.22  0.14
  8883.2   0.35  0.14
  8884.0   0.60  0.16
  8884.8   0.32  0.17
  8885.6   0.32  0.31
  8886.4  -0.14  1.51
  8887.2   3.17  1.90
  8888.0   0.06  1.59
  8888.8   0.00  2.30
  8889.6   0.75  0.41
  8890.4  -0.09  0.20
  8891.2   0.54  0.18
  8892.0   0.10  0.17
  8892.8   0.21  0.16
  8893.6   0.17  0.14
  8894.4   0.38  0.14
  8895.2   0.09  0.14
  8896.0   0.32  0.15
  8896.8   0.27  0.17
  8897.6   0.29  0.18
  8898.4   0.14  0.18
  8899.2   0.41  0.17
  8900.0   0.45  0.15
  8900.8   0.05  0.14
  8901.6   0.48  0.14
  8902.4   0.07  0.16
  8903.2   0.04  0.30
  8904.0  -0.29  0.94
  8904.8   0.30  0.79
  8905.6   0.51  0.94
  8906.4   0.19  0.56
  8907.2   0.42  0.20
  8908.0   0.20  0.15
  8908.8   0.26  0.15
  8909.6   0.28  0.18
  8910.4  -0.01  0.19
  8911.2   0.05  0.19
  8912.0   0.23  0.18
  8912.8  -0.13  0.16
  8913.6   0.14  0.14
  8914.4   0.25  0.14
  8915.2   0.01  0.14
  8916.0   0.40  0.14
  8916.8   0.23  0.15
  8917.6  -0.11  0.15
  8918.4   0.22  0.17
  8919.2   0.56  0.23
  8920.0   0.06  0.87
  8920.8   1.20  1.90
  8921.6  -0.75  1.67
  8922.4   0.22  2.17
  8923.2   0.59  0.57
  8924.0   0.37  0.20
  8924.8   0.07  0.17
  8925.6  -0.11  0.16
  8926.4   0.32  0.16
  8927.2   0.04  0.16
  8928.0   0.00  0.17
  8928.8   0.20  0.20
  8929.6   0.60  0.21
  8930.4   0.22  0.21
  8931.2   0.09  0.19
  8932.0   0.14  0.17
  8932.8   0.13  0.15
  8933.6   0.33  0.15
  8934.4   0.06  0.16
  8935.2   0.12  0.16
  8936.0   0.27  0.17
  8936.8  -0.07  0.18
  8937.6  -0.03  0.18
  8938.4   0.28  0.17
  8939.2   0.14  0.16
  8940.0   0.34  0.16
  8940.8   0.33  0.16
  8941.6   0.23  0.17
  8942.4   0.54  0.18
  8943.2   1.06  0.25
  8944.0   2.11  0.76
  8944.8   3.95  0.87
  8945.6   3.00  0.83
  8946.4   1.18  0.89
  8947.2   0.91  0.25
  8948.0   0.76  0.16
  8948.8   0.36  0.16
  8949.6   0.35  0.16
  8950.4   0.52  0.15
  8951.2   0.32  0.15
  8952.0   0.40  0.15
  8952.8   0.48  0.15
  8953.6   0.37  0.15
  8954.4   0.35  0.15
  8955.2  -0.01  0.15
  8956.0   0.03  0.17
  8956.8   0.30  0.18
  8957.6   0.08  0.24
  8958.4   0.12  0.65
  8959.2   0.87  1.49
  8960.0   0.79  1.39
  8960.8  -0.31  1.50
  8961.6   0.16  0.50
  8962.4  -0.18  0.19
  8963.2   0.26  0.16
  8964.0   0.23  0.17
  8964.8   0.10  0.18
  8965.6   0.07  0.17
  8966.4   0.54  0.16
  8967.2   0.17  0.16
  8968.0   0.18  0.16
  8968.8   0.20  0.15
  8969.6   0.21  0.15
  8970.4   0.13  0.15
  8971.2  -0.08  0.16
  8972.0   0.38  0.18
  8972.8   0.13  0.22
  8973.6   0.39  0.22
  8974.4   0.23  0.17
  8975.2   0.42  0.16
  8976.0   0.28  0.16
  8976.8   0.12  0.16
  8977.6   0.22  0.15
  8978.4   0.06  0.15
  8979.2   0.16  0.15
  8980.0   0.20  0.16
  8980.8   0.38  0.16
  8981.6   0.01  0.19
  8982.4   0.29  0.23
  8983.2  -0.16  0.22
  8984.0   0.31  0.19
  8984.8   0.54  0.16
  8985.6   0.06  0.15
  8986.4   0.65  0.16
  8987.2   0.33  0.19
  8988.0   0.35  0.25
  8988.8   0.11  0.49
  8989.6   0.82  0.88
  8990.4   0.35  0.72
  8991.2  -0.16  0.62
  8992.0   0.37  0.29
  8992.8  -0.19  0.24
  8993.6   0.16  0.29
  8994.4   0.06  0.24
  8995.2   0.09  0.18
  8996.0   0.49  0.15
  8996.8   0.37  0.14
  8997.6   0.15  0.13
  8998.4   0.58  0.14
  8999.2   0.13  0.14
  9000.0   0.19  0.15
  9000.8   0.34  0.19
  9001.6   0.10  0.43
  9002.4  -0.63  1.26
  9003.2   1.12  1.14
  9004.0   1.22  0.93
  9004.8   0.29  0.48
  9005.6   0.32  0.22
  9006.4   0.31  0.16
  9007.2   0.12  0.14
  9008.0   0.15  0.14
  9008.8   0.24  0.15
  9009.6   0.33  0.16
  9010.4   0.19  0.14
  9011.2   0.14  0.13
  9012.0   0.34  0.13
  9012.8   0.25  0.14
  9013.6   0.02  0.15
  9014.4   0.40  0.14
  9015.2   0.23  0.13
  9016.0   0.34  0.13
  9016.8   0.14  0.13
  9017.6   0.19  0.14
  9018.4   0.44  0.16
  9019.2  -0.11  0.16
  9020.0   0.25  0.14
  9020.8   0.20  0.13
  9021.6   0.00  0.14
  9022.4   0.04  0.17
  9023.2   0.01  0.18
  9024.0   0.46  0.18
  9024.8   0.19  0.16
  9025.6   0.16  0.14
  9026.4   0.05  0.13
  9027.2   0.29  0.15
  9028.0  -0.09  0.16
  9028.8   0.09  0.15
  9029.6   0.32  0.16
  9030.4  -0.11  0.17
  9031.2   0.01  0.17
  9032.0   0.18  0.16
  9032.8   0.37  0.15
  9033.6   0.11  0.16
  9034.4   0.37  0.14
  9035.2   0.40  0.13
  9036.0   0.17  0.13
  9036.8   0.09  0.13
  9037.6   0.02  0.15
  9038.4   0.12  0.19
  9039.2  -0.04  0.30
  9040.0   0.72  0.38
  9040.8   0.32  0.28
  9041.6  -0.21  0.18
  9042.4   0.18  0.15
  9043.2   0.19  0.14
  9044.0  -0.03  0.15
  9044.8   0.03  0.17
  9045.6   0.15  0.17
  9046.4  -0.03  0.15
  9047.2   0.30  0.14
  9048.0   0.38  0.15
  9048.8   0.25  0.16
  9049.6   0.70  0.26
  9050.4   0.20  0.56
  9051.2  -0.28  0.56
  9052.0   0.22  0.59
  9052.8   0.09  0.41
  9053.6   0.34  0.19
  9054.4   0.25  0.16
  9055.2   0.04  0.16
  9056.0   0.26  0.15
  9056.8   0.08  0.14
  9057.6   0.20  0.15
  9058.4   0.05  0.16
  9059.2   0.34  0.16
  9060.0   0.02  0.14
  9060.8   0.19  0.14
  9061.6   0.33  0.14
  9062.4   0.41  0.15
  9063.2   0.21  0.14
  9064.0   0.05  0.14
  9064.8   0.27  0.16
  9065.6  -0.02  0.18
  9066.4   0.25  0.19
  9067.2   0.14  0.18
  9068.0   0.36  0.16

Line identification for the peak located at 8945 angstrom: [O III]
